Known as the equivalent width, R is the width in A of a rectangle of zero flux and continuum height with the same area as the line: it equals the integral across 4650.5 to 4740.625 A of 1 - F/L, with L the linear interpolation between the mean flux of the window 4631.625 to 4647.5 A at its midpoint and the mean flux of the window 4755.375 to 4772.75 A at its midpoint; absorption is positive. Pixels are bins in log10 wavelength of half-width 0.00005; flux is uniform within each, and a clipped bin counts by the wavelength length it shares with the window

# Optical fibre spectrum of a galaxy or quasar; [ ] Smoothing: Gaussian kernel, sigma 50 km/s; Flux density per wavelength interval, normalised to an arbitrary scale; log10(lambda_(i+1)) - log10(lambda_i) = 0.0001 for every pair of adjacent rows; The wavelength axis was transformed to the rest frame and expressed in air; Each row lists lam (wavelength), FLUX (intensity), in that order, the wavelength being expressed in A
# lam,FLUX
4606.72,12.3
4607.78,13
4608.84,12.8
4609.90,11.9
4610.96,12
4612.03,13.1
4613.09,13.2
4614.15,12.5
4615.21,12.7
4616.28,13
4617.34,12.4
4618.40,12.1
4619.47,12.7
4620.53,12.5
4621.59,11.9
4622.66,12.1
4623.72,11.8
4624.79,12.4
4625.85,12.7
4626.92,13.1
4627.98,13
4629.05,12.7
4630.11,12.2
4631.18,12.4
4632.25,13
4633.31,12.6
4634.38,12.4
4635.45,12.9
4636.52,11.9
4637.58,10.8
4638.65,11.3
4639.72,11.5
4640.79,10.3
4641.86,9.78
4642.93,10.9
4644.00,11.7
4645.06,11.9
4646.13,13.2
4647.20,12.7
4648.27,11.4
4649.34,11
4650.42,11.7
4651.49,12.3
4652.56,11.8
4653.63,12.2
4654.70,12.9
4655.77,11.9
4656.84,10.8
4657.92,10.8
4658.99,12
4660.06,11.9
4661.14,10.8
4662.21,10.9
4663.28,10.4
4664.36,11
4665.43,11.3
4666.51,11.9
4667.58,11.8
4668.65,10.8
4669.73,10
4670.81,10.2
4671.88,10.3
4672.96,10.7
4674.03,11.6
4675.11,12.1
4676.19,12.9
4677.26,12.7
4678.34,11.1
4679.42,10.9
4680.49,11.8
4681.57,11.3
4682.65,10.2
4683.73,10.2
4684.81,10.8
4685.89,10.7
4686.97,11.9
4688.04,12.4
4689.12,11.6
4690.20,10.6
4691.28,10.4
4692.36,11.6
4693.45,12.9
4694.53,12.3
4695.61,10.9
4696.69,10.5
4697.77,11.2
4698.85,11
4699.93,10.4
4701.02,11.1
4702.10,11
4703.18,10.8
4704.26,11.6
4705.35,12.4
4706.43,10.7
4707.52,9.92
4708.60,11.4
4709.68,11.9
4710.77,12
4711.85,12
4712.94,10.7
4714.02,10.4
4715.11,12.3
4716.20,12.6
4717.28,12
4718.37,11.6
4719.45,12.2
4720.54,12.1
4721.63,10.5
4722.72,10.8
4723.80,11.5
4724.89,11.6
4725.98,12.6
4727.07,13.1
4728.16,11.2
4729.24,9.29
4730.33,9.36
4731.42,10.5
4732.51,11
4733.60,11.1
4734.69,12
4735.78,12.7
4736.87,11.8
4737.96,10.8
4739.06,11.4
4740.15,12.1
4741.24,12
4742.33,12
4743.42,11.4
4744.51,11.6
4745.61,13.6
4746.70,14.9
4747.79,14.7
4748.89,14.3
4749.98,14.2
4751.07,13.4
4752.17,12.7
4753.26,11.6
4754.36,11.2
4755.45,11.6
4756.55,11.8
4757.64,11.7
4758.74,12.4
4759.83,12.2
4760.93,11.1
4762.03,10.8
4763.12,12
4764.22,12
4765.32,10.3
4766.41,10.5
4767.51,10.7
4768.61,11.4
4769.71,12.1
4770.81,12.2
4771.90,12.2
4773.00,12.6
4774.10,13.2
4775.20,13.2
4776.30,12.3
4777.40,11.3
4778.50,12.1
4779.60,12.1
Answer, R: 2.56 A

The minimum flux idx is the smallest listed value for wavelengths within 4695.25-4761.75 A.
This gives 9.29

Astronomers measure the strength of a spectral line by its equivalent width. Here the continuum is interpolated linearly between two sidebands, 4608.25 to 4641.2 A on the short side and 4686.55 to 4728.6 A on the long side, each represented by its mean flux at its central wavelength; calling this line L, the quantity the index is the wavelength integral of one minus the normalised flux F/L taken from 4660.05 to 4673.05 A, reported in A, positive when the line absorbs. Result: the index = 1.1 A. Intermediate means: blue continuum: 12.3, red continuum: 11.5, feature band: 10.9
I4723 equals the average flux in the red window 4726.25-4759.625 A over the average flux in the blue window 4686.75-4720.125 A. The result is 1.1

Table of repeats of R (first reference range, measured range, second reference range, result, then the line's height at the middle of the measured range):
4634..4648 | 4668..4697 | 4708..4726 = 0.95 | 11.6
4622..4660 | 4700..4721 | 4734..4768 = 0.98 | 12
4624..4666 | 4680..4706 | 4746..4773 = 1.59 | 12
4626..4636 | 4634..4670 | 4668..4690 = 1.60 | 12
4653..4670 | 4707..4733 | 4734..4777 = 1.10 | 11.9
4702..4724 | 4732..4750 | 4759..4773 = -1.42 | 11.5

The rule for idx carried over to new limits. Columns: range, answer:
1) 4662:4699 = 10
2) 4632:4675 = 9.78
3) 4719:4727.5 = 10.5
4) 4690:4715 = 9.92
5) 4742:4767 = 10.3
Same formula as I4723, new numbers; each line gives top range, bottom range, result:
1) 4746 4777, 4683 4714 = 1.09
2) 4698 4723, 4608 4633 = 0.91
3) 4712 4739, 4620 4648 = 0.95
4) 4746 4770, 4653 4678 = 1.07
